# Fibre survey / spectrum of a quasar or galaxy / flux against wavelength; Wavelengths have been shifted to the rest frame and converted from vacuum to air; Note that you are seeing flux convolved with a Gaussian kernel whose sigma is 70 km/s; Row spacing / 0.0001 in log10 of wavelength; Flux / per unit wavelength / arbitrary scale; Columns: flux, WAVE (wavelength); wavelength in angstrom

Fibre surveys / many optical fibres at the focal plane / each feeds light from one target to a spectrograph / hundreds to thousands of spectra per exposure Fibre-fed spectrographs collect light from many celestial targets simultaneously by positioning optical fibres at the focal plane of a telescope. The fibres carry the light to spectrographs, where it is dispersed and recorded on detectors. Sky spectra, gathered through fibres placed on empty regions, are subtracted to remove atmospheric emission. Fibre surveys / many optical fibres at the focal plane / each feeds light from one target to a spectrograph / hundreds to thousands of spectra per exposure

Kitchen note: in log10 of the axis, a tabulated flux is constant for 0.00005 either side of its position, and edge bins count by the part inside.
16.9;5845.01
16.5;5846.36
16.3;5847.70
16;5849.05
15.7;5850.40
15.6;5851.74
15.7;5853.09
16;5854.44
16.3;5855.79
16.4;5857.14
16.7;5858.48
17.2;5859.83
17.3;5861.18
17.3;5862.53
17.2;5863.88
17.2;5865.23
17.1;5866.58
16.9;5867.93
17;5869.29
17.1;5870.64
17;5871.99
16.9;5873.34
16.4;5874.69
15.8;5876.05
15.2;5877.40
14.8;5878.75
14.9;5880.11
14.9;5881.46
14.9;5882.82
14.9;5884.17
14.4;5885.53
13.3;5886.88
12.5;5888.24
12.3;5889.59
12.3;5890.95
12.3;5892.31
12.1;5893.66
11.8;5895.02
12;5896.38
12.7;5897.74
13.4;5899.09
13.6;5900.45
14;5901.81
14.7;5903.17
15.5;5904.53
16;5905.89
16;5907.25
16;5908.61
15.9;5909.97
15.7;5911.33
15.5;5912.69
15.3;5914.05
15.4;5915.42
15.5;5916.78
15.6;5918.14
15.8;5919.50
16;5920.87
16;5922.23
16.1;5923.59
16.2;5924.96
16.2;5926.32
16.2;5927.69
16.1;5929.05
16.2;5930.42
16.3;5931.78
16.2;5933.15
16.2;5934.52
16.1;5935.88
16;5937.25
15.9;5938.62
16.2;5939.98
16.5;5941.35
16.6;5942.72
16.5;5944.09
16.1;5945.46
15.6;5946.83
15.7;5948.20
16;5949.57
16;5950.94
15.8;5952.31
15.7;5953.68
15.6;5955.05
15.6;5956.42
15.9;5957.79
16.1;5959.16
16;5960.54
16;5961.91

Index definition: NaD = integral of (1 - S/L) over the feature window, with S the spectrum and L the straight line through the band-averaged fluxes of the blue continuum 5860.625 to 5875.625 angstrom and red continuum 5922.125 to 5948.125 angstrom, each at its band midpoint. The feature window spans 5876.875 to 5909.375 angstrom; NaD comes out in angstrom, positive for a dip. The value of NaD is 5.4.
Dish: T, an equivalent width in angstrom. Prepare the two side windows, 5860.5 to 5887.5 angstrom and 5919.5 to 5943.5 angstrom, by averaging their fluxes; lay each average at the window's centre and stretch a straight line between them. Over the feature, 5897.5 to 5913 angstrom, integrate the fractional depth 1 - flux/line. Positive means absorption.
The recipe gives 1.1 angstrom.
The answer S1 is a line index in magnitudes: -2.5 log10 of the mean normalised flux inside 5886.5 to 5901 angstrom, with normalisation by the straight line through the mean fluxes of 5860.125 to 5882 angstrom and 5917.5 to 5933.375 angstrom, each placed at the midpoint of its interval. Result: 0.28 mag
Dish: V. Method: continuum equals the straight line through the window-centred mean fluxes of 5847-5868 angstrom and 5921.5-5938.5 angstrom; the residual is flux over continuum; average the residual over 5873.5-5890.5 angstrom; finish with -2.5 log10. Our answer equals 0.130 mag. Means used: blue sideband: 16.6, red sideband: 16.1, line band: 14.6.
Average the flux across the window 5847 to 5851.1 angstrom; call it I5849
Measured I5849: 16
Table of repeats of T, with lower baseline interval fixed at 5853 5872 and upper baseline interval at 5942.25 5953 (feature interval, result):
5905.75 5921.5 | 0.6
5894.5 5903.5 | 1.8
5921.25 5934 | 0.0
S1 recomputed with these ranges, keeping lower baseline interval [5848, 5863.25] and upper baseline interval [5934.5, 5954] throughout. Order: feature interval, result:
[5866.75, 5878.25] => -0.014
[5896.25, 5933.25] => 0.053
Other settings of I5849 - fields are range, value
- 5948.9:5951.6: 16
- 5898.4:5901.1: 13.5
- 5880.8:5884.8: 14.9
